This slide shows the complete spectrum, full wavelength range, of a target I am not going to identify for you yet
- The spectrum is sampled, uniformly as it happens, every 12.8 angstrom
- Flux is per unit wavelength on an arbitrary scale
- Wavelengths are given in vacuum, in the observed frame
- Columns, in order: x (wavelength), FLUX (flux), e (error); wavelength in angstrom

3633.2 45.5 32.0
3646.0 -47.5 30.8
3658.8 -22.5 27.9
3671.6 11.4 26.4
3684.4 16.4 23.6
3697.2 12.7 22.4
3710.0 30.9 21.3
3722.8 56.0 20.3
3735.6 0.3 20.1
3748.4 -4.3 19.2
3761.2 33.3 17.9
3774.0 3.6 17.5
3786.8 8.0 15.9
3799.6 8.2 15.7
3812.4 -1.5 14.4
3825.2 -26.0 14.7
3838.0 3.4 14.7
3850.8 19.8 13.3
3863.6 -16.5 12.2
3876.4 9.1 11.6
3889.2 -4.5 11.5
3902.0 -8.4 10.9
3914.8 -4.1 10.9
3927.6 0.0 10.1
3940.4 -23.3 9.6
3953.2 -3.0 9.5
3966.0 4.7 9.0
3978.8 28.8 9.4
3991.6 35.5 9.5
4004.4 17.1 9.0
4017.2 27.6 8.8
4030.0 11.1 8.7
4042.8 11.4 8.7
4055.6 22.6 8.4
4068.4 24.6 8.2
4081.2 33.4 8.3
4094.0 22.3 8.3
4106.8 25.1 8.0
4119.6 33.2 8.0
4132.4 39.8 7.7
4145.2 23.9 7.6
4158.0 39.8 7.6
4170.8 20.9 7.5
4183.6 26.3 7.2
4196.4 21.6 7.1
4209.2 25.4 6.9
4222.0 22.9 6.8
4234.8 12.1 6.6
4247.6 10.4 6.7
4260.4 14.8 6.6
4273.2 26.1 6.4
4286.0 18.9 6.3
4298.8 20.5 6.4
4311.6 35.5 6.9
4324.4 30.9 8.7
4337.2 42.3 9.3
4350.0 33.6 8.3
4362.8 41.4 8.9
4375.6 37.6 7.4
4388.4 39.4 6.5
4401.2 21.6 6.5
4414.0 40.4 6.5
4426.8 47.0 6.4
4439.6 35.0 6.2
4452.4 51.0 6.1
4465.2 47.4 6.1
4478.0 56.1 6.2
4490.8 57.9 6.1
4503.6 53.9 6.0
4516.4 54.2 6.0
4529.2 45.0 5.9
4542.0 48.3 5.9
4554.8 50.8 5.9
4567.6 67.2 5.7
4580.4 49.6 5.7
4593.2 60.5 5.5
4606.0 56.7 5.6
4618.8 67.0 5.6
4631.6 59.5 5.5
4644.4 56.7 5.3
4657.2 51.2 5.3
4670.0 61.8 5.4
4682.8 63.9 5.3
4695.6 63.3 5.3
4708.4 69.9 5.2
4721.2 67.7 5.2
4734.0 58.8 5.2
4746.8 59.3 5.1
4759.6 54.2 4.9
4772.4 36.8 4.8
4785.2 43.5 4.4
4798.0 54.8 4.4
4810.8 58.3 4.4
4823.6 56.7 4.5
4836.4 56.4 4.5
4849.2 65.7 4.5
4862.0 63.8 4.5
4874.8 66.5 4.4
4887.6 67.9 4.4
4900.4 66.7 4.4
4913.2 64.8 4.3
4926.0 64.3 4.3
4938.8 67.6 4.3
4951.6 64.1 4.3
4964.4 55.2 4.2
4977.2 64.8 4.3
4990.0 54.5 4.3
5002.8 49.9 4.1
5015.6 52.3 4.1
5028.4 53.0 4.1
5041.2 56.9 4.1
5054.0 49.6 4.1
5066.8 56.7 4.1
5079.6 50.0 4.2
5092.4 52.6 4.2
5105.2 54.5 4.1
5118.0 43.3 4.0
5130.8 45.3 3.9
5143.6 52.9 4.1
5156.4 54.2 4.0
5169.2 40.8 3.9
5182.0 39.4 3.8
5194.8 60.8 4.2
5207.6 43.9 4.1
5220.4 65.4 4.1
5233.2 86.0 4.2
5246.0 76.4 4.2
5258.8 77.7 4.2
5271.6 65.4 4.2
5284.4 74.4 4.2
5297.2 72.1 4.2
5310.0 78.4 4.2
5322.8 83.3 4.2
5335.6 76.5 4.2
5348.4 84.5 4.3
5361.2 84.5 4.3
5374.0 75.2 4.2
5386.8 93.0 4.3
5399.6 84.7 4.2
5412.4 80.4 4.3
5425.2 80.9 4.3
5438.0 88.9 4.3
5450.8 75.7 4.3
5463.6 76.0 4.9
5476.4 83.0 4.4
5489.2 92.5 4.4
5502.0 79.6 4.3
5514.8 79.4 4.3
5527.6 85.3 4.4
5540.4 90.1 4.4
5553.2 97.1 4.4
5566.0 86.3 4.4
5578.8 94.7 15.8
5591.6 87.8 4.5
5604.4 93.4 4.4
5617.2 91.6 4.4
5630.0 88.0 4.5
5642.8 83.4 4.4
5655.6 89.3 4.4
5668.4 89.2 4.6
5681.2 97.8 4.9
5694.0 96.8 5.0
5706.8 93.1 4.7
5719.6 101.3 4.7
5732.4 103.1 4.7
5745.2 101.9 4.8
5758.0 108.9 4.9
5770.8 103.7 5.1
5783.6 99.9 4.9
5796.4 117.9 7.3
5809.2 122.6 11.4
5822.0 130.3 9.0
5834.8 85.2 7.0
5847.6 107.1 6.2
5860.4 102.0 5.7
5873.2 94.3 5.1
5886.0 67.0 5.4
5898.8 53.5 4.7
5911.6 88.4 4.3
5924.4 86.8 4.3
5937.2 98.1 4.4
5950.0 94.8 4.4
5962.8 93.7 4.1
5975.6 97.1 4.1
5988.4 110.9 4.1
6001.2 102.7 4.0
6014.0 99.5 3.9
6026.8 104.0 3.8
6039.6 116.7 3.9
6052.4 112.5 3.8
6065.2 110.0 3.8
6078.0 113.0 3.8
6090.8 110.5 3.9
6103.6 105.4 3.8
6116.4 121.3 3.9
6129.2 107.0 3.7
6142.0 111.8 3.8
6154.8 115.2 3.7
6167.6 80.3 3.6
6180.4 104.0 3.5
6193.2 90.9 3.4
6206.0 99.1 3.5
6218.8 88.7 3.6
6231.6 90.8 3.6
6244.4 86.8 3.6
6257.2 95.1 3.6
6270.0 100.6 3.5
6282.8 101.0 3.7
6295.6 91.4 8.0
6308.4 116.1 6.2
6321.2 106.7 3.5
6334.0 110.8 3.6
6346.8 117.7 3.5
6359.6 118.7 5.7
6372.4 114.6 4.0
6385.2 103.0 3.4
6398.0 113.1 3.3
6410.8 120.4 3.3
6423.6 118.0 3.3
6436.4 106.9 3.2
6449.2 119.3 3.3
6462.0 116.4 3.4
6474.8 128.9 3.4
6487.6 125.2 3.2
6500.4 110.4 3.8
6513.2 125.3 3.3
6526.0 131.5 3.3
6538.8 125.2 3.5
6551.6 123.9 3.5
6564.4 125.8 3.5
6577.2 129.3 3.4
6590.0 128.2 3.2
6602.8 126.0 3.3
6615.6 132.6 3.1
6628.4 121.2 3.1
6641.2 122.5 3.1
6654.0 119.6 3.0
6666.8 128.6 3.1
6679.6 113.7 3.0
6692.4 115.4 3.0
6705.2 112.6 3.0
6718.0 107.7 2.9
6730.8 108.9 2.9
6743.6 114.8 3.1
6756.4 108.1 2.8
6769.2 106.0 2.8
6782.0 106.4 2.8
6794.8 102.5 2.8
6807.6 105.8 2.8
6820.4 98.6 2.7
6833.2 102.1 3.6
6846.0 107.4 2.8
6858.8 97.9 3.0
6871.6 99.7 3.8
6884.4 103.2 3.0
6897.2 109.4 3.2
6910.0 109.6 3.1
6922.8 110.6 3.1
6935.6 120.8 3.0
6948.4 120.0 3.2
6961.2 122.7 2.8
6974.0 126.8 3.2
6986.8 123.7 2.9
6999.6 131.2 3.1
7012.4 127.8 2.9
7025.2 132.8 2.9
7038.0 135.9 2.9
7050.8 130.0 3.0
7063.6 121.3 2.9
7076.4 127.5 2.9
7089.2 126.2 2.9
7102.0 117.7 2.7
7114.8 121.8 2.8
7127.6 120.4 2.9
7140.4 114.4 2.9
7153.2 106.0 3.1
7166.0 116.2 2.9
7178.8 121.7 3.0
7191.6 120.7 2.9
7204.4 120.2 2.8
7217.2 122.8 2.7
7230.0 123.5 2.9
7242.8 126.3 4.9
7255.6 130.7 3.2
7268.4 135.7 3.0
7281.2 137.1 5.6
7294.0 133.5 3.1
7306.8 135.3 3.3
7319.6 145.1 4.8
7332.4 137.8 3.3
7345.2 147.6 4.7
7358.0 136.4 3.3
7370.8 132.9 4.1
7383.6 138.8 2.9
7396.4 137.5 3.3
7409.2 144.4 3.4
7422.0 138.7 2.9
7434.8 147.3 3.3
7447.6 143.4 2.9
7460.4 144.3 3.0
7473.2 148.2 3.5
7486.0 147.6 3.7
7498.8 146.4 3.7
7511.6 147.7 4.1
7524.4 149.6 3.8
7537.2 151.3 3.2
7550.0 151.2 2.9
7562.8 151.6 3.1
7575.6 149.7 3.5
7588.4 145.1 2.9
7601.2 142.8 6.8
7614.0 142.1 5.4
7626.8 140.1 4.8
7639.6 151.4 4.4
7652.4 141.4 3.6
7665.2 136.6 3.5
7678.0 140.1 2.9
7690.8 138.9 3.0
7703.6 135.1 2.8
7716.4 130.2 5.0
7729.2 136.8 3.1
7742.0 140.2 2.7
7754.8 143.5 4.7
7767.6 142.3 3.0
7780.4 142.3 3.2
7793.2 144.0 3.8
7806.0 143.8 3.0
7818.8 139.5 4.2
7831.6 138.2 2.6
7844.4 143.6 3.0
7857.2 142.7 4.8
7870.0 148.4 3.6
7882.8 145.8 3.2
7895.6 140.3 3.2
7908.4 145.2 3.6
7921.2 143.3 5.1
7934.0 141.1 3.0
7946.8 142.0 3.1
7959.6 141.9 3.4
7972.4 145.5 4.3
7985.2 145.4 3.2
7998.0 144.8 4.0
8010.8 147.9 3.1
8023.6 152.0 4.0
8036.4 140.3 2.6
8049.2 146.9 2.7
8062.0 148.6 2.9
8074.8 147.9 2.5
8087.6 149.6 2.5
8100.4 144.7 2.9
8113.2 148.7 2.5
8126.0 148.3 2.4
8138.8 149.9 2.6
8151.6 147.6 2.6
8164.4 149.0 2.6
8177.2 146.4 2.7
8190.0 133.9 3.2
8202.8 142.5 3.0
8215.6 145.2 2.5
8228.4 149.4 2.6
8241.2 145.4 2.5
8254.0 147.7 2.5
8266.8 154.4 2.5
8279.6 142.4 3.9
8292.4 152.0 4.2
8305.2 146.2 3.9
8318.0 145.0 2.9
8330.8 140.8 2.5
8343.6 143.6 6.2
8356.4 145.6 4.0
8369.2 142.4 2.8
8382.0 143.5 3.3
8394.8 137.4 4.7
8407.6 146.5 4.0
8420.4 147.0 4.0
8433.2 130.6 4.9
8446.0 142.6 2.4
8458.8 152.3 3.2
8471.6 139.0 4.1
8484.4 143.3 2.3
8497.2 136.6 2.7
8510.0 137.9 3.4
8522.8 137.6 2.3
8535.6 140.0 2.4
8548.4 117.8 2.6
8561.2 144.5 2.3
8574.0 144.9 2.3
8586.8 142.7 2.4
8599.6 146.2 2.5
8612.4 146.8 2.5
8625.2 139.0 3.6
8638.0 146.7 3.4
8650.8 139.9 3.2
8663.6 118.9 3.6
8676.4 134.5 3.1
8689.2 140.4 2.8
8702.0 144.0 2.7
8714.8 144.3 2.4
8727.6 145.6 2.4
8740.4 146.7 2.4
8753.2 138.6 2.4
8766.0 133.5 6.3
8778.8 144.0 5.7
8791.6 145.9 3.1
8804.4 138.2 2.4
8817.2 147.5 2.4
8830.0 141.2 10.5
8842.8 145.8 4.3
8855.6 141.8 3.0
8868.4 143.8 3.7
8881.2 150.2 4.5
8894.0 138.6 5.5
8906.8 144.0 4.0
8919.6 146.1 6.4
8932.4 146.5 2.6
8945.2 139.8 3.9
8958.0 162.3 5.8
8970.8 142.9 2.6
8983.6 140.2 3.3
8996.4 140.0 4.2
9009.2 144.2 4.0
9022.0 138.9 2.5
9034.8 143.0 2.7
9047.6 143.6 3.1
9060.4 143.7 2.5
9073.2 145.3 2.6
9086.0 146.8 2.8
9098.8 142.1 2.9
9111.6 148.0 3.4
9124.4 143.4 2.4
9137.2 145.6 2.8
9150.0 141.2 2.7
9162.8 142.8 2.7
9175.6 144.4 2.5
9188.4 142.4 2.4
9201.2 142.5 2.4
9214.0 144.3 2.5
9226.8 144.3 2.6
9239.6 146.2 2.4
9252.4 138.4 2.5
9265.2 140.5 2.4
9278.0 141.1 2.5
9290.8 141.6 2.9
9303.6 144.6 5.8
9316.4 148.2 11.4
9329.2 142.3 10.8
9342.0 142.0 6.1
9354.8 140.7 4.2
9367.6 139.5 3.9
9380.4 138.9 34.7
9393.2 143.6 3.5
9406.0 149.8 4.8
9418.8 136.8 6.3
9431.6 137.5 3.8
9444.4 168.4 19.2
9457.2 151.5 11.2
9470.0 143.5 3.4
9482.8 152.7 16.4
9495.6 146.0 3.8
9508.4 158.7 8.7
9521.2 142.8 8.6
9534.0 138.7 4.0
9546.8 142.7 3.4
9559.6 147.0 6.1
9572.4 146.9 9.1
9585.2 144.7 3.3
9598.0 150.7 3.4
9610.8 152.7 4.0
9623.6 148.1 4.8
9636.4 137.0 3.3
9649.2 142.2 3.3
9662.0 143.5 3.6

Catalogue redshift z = 0.000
